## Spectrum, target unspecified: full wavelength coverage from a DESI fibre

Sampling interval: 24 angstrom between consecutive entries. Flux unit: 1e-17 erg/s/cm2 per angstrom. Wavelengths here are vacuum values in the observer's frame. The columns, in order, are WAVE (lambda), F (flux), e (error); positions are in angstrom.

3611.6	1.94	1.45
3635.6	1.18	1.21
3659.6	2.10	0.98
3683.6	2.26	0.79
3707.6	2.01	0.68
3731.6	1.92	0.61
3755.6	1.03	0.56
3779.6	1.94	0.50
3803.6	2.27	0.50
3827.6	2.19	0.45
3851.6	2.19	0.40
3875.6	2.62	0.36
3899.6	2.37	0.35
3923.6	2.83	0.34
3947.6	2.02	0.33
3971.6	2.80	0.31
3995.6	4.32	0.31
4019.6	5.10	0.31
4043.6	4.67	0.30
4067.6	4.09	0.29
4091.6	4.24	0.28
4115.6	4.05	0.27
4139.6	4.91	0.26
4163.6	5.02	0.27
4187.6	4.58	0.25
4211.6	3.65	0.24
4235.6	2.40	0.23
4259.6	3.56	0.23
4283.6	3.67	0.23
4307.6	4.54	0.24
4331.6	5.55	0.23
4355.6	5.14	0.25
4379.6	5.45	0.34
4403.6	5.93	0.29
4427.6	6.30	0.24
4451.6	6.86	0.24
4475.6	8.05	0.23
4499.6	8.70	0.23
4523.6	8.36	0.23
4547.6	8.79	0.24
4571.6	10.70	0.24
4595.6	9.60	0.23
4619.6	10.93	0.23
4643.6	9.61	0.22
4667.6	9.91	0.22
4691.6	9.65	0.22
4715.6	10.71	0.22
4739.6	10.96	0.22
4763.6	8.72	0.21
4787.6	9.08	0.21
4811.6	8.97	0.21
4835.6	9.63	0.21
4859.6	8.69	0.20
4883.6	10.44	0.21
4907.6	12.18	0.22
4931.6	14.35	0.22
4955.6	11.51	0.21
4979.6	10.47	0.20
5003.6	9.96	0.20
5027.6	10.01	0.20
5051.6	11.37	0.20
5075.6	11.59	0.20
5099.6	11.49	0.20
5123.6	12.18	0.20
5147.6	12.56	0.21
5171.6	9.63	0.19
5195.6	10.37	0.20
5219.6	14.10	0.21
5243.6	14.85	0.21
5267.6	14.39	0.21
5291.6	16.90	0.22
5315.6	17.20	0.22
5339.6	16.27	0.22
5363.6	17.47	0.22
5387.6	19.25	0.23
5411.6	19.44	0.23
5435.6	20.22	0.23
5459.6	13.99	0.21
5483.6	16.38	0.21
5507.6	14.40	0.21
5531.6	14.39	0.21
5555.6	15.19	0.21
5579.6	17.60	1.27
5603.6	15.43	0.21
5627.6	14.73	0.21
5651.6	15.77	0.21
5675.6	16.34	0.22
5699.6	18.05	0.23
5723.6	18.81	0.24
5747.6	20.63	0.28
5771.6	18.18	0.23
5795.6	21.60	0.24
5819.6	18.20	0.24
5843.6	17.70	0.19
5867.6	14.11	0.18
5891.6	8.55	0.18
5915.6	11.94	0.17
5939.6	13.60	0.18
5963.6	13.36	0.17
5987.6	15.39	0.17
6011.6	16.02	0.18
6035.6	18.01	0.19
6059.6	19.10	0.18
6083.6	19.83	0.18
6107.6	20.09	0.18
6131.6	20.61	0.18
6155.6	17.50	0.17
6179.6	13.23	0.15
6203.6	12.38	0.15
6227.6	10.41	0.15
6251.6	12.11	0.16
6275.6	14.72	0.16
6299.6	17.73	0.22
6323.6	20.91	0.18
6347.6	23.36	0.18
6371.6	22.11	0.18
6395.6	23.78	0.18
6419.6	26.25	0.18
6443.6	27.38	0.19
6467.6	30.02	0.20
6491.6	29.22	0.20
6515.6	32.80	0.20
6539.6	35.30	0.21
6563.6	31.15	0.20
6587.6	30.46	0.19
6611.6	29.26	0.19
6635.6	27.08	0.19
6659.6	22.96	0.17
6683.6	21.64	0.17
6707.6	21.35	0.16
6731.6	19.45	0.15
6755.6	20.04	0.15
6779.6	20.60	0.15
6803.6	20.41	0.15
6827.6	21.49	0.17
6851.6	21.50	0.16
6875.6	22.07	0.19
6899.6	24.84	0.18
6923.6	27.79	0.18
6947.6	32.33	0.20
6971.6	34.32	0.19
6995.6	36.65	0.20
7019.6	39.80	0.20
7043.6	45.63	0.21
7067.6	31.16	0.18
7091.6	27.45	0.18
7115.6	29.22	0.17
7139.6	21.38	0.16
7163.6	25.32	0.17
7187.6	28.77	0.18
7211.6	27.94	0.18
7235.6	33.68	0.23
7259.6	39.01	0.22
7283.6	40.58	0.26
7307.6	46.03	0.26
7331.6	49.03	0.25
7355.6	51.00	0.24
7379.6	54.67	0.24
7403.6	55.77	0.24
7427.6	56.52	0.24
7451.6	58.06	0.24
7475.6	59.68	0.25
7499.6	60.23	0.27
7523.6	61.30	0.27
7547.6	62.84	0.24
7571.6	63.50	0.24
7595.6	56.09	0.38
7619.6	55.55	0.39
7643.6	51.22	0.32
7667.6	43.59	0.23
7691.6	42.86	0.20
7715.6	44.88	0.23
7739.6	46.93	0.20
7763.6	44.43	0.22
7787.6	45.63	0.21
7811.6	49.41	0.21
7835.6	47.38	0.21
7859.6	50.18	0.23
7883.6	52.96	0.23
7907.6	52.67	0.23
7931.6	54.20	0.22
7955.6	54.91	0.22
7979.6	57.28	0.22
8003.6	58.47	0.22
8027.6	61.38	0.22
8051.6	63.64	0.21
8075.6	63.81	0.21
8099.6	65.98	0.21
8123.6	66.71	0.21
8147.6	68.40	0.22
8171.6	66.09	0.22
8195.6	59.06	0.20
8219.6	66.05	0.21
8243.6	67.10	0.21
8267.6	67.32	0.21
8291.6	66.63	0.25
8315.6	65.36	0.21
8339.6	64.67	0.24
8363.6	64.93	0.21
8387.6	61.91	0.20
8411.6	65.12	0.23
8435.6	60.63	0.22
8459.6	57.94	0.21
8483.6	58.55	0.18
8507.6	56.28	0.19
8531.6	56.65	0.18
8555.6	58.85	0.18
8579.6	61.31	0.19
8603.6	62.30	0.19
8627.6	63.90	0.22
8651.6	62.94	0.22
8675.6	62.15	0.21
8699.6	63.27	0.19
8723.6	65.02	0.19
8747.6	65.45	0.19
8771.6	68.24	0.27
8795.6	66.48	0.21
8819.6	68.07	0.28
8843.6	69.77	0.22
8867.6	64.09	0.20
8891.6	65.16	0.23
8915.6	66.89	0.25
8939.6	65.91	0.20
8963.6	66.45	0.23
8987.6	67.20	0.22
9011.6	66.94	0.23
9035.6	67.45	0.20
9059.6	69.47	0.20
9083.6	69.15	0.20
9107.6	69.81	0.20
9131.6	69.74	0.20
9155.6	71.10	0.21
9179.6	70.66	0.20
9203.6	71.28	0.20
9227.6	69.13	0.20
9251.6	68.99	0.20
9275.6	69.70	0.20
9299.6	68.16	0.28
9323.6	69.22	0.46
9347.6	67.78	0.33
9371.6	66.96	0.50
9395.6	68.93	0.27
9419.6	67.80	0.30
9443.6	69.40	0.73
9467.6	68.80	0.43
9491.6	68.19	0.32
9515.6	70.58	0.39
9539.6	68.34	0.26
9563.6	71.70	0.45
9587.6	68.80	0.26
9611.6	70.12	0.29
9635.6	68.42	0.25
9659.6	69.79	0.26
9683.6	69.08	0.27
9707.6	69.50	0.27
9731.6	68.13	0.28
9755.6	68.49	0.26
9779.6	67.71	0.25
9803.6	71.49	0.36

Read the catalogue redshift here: 0.000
